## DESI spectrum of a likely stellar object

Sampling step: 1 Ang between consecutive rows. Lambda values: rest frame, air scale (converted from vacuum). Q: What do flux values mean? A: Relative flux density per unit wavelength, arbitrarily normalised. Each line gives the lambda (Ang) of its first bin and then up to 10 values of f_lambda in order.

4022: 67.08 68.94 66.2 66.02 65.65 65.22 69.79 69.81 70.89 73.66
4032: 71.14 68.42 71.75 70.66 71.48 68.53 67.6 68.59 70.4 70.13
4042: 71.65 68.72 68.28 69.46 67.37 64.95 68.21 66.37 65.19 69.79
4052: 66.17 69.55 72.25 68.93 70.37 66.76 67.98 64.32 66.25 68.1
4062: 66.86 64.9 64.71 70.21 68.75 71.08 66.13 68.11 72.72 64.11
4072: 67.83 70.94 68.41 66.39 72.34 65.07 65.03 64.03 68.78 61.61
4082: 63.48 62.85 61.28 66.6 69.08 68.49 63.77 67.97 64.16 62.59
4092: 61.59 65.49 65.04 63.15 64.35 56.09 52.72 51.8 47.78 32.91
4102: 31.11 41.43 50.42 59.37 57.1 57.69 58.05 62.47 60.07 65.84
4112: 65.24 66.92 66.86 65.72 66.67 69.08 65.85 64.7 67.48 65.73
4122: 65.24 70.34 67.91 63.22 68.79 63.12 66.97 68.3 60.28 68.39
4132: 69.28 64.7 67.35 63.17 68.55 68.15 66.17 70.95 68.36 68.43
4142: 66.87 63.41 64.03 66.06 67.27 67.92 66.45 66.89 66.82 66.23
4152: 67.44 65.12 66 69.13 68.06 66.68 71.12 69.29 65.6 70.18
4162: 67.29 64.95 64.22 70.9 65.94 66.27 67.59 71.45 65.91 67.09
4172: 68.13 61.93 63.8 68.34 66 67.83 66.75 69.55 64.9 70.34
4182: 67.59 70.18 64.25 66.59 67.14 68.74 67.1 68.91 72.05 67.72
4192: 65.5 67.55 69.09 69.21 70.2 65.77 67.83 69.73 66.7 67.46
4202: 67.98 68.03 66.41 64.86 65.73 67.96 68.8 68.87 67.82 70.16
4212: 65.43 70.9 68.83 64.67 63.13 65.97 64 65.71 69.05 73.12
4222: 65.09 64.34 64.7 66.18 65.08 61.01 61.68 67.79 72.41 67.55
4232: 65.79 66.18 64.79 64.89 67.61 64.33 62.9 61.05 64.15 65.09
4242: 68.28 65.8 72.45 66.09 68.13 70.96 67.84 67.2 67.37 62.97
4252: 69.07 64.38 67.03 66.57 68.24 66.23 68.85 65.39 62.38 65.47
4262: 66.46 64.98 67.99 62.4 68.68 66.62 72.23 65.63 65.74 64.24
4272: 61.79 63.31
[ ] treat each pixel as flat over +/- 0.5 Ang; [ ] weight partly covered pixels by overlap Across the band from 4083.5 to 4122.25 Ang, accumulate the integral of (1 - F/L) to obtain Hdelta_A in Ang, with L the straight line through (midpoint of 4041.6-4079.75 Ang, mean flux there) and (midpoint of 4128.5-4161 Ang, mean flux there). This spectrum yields 4.0 Ang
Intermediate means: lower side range 67.8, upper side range 67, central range 60.4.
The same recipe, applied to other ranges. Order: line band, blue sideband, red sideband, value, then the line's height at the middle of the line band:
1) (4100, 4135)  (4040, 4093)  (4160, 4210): 2.9 Ang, 67.3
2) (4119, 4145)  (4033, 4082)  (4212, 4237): 0.3 Ang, 67.2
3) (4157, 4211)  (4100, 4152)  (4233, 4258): -2.2 Ang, 64.9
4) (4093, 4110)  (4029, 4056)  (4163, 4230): 3.6 Ang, 68.5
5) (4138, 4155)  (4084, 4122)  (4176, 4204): -0.7 Ang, 64.1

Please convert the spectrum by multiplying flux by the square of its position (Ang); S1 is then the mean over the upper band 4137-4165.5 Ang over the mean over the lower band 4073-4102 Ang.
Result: 1.12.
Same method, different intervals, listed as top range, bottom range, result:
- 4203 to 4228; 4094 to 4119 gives 1.21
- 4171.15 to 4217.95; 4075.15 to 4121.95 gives 1.15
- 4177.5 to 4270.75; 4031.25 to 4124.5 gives 1.11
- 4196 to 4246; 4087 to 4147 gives 1.12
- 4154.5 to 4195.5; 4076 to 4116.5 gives 1.16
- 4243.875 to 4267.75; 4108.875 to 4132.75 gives 1.08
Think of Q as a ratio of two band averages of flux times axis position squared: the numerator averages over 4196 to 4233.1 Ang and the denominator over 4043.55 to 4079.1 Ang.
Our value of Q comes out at 1.06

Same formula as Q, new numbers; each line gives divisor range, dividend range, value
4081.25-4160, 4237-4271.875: 1.11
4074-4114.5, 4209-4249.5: 1.17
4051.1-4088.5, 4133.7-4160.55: 1.04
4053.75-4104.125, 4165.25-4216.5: 1.13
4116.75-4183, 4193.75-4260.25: 1.03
